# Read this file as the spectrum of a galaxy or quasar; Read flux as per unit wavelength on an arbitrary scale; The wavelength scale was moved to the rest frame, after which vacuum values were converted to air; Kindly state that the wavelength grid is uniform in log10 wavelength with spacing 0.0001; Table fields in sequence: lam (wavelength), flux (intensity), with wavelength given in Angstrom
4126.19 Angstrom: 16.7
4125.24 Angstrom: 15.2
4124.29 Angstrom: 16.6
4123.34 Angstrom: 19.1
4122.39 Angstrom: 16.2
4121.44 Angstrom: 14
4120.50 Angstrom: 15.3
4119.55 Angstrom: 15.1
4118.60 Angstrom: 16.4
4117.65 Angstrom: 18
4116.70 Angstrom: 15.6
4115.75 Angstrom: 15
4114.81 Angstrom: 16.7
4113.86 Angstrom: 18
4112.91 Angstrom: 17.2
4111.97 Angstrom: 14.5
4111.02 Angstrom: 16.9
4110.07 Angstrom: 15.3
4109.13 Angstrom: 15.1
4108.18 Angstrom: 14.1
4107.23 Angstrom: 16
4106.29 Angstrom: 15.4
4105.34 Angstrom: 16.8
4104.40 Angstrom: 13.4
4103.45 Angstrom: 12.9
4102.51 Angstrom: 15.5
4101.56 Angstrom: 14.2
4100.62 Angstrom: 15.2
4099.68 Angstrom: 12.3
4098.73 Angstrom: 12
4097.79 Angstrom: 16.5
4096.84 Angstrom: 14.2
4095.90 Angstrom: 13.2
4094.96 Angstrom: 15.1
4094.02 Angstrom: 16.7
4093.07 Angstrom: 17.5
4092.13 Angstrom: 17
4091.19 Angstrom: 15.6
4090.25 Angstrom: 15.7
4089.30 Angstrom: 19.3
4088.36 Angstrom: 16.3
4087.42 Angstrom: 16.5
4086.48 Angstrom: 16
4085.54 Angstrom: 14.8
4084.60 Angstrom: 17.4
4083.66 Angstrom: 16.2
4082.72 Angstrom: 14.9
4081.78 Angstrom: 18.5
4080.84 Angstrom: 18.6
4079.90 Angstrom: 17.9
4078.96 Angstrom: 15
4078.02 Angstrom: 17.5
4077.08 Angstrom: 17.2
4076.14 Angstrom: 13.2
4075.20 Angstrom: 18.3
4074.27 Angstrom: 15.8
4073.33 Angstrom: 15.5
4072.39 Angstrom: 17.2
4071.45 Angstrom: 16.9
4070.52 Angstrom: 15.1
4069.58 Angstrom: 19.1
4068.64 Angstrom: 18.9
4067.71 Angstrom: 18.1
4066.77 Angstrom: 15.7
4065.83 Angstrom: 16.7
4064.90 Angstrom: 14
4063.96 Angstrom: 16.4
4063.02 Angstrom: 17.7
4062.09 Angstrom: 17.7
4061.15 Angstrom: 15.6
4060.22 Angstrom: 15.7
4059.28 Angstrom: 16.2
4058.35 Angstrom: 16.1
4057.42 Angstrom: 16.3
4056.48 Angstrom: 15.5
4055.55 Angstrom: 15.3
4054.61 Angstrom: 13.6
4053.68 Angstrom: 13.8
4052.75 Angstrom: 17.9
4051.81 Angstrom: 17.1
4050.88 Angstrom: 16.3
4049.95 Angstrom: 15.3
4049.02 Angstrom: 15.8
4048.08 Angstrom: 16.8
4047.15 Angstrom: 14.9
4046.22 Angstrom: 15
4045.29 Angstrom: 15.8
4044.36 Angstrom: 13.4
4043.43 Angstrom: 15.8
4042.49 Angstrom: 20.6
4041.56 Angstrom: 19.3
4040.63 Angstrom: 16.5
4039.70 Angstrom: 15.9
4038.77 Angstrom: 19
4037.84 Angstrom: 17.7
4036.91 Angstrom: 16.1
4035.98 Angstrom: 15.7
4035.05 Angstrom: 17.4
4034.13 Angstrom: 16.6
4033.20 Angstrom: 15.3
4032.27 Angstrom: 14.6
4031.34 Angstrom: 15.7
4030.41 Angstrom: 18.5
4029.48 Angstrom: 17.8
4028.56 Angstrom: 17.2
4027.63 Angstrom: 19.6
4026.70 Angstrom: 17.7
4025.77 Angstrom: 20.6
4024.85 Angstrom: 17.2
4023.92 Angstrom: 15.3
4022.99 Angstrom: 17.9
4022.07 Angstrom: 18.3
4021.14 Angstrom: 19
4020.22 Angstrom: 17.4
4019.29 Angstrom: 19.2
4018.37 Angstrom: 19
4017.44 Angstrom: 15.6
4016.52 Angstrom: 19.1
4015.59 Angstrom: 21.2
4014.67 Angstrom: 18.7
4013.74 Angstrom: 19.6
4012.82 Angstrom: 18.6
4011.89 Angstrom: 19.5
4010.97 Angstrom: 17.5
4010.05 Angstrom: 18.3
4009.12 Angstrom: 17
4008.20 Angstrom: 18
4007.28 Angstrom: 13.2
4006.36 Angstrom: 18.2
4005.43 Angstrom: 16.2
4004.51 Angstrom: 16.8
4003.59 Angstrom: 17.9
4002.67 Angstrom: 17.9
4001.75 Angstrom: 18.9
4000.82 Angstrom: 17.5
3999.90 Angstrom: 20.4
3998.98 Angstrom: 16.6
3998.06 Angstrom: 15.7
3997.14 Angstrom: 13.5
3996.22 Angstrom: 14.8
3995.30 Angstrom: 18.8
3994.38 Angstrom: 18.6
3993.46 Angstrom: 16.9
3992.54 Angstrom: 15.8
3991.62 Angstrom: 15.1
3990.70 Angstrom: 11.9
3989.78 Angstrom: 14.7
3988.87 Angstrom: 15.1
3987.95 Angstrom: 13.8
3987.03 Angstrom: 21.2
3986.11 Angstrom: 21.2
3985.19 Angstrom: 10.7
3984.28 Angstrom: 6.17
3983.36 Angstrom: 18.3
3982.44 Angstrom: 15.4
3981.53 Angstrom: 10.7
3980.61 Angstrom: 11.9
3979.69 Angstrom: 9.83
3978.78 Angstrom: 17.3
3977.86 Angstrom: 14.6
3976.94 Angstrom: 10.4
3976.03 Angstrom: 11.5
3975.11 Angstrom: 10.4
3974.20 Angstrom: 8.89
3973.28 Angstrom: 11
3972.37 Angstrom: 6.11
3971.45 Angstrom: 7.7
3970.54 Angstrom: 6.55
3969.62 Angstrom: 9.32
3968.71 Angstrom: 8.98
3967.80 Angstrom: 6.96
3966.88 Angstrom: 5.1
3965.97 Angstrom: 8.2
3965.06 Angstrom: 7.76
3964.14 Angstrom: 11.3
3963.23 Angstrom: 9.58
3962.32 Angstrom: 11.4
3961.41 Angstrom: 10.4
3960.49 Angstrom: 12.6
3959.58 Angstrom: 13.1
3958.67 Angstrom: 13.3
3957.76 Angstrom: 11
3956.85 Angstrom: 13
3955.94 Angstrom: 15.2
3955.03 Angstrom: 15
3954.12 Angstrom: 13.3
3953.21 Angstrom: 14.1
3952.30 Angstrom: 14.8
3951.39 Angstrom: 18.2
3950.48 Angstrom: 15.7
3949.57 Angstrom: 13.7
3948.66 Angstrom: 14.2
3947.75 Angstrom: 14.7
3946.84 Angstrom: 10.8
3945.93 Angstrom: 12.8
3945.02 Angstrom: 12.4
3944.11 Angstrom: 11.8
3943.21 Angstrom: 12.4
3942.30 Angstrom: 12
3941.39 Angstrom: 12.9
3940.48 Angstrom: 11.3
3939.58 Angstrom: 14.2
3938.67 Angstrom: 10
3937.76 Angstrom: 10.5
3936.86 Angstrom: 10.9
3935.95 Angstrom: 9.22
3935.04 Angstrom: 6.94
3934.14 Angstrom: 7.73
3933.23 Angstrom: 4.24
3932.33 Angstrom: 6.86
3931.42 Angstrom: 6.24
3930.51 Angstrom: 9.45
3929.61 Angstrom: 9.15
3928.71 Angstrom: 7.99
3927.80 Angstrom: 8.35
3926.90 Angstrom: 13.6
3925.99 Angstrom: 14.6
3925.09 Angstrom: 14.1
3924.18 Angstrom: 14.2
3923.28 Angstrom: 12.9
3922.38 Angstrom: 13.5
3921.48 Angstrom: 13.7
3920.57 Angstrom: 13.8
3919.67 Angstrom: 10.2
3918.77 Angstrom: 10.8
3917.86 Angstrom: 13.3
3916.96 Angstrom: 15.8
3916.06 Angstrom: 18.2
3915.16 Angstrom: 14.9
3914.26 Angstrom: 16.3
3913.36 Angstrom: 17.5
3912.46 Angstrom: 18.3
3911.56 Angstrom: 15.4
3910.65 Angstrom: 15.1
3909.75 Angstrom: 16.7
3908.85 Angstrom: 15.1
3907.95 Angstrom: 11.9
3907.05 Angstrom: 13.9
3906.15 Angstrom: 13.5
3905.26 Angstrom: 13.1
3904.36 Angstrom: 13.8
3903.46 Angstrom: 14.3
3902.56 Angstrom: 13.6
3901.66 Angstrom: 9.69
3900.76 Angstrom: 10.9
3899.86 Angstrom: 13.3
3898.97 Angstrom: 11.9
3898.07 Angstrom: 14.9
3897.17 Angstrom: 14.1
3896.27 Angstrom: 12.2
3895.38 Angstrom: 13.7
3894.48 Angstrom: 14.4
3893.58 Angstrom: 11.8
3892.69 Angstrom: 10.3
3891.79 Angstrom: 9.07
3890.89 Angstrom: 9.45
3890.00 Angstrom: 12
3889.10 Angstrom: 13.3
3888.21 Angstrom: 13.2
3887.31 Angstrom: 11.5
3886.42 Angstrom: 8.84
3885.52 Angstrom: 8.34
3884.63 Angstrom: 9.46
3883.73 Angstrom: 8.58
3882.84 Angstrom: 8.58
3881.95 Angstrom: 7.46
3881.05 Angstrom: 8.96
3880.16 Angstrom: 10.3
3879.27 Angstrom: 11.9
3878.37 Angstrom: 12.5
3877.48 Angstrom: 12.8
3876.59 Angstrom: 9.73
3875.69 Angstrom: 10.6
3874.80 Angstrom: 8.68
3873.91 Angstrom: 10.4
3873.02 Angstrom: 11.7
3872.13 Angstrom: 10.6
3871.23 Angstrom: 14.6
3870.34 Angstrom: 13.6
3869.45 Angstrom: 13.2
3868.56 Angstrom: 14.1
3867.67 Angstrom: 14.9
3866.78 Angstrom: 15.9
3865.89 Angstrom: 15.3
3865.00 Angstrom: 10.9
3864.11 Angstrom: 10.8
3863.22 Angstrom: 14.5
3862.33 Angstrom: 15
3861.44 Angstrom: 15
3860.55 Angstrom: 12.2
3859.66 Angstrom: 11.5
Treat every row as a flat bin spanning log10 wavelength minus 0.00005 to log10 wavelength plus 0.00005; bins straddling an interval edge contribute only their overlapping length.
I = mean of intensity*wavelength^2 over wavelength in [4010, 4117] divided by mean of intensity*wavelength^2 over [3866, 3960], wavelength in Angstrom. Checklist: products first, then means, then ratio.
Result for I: 1.44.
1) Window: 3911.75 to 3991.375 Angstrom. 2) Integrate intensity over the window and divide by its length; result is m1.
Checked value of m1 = 12.1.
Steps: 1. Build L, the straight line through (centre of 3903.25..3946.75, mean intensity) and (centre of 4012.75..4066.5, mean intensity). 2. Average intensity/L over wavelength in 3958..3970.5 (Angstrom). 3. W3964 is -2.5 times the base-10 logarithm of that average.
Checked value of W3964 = 0.39 mag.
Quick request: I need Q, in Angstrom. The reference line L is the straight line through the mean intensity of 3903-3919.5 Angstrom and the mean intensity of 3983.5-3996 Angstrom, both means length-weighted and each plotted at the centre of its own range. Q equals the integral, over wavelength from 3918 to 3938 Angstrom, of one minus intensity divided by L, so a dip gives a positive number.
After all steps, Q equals 6.0 Angstrom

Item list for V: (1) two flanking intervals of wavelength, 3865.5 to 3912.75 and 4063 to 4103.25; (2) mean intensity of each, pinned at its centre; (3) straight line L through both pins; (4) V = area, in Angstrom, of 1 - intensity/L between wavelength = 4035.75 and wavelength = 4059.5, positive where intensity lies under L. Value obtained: -1.2 Angstrom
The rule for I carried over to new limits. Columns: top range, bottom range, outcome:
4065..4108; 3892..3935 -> 1.38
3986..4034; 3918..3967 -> 1.54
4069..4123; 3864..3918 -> 1.39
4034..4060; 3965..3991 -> 1.46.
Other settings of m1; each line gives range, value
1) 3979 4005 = 15.6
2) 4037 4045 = 17.2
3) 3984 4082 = 16.8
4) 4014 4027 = 18.3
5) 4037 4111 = 16.1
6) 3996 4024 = 17.7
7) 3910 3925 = 14.6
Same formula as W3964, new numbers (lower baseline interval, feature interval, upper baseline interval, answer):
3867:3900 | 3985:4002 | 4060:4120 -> -0.180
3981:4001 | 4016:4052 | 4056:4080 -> -0.066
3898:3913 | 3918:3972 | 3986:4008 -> 0.312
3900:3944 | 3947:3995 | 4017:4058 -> 0.136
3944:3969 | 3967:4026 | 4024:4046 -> -0.033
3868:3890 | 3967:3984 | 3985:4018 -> 0.427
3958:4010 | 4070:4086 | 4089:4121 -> -0.099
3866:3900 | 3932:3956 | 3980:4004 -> 0.160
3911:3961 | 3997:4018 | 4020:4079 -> -0.170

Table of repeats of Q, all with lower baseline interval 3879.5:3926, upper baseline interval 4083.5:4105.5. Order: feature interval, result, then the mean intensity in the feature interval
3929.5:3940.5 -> 3.6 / 8.89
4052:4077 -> -2.1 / 16.3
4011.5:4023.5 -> -3.6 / 18.7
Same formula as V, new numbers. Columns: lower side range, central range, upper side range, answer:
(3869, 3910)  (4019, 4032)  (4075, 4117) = -3.1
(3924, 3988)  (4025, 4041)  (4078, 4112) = -3.9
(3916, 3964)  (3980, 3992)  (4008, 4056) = 0.3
